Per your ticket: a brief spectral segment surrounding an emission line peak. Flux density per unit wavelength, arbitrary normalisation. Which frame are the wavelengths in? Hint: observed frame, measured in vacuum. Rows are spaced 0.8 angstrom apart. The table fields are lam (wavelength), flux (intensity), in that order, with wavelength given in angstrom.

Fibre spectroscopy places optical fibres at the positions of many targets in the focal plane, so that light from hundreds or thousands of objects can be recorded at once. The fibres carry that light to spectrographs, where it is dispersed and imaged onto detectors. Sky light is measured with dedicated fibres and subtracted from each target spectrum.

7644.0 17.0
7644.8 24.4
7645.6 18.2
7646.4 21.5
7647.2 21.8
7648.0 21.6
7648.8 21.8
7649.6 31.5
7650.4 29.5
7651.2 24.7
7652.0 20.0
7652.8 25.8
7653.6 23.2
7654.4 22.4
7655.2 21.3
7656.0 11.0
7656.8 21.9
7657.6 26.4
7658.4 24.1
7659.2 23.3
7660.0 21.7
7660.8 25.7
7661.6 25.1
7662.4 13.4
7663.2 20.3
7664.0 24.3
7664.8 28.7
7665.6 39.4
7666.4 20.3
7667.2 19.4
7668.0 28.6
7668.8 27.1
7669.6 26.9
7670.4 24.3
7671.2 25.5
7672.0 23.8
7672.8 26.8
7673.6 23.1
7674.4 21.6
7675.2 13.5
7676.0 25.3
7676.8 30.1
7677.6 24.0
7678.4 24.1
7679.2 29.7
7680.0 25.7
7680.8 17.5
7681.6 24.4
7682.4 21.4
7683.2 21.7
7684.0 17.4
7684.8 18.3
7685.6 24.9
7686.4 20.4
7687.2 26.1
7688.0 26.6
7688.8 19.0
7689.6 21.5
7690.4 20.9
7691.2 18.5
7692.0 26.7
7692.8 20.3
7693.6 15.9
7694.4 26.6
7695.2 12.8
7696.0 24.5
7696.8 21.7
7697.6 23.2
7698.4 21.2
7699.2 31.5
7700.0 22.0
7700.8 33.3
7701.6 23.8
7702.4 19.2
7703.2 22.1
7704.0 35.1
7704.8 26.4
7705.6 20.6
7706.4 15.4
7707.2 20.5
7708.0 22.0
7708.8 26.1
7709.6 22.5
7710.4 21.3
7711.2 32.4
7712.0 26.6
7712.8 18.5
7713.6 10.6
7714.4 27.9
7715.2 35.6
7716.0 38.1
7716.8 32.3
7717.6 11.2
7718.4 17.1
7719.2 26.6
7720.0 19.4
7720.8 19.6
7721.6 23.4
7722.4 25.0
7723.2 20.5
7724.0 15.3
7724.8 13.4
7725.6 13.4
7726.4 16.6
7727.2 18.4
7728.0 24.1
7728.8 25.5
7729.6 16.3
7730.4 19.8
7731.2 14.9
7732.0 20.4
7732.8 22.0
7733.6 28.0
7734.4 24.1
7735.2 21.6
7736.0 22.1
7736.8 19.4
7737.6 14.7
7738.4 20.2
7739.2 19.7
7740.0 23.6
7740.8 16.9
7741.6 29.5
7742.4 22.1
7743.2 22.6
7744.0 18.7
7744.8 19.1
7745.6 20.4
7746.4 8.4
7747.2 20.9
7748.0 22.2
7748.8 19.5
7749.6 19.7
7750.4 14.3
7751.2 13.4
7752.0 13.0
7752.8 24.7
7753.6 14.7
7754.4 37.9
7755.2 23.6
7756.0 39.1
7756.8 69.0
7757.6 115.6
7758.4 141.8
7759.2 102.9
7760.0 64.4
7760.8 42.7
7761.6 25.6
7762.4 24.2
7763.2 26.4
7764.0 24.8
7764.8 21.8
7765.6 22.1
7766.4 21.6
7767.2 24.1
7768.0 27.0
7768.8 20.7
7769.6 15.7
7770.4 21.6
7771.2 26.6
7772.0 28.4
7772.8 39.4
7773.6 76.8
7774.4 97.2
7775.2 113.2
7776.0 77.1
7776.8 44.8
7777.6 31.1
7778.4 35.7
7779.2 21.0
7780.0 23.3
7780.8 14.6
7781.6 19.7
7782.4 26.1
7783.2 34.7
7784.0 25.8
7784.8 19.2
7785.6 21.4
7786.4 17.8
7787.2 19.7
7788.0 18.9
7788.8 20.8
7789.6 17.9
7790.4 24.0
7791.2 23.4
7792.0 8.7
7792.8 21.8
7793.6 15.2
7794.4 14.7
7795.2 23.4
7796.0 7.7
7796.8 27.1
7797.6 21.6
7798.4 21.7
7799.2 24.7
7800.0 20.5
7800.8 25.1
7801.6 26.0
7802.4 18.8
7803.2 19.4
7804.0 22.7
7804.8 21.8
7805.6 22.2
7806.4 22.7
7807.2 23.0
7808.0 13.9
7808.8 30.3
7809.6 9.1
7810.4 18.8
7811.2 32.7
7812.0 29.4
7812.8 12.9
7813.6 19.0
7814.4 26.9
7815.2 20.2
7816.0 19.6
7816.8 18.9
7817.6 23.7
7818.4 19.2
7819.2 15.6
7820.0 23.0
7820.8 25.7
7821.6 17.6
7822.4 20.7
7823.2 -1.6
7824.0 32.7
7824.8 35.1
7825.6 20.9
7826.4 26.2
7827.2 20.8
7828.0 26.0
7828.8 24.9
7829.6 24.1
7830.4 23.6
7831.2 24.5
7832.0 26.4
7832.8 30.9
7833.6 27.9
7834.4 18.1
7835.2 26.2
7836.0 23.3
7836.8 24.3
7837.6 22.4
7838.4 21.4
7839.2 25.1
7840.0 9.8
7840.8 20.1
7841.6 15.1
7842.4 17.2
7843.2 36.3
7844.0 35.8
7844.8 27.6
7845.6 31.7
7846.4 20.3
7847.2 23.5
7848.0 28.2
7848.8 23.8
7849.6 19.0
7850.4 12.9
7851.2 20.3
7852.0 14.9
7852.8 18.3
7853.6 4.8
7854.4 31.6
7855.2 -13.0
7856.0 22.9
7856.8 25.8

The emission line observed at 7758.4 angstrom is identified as [S II]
